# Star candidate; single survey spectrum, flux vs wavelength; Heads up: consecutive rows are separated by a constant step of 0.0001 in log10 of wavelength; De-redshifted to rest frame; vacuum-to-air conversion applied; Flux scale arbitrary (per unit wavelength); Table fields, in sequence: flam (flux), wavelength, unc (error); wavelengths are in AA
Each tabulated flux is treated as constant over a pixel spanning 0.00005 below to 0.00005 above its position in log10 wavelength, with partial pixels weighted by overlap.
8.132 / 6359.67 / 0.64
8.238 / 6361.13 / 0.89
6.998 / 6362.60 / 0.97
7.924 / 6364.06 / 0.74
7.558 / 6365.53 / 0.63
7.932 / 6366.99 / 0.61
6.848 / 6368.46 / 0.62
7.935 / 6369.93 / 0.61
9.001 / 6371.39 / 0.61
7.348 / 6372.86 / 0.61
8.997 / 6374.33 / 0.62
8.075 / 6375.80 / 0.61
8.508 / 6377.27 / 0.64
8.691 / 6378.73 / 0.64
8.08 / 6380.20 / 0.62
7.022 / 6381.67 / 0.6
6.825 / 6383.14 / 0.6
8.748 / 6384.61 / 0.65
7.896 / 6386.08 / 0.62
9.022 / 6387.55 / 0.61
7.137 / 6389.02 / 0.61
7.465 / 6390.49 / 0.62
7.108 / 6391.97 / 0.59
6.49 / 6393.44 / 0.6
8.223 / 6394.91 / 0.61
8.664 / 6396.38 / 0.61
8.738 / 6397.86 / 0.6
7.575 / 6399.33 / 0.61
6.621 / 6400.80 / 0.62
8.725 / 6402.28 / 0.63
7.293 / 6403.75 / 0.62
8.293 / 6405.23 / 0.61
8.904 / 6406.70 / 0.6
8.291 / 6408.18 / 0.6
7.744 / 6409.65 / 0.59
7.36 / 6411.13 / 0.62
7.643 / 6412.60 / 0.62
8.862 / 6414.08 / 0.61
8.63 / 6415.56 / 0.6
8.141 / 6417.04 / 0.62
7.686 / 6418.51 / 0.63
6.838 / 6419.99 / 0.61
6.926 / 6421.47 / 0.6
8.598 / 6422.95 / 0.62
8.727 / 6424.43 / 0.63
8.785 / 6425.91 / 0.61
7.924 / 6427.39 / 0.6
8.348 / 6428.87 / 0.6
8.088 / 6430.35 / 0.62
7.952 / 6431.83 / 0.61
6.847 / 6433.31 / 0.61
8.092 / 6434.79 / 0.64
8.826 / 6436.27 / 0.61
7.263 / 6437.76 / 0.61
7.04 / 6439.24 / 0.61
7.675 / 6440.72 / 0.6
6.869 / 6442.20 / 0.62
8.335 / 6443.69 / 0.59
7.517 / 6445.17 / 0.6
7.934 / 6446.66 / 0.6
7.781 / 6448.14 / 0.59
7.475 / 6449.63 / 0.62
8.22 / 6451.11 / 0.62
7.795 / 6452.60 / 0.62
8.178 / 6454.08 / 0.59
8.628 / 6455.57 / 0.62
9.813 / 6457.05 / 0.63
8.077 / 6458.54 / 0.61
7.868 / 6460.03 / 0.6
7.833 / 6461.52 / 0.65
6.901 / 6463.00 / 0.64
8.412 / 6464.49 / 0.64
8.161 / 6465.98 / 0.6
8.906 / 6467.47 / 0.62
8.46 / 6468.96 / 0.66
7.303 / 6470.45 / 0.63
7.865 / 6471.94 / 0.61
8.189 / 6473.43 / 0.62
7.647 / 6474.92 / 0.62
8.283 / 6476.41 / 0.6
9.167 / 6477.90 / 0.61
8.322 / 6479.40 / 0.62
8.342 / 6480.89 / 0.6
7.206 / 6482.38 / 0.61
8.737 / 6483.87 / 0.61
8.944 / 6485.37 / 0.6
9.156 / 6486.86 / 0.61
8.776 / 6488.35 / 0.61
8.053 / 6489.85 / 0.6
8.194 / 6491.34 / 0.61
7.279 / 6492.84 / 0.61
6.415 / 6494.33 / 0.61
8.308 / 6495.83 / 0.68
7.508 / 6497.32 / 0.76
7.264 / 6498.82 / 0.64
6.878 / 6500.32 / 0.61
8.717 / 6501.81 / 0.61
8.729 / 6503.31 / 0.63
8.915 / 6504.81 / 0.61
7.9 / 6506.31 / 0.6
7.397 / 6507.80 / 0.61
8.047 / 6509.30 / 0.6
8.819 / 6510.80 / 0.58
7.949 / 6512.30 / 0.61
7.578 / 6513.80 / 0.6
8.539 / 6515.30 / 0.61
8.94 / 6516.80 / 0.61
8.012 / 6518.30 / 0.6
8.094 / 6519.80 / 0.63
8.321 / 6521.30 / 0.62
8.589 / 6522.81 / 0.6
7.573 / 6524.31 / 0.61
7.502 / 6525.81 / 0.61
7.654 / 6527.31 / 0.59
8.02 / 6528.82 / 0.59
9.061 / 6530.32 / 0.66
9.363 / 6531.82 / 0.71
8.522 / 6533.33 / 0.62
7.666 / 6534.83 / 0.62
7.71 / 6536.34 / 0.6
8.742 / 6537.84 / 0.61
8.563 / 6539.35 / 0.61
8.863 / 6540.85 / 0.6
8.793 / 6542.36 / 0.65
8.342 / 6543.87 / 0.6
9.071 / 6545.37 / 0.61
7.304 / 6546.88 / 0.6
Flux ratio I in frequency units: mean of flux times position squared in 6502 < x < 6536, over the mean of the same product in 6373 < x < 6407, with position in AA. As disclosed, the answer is 1.08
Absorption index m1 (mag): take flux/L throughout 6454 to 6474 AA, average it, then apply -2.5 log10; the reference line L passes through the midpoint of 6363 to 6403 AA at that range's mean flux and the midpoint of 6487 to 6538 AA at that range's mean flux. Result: -0.022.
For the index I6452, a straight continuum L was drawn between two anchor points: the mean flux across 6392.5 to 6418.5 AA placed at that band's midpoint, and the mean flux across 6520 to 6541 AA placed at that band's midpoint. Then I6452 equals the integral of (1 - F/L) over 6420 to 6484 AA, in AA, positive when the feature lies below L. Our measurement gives 0.7 AA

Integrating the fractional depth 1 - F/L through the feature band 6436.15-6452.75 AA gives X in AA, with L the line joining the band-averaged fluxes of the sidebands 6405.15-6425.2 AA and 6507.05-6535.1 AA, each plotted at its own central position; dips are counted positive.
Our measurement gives 0.82 AA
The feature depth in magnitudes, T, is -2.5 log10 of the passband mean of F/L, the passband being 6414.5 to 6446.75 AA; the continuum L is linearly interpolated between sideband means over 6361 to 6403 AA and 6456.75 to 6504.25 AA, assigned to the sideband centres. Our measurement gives 0.015 mag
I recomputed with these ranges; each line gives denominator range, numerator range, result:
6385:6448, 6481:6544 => 1.07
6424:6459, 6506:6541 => 1.05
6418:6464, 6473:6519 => 1.05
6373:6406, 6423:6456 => 1.02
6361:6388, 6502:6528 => 1.07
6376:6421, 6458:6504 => 1.05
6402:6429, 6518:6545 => 1.07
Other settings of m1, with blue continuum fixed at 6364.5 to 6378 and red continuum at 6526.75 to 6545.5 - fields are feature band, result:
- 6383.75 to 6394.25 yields 0.052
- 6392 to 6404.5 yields 0.047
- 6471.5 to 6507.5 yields 0.031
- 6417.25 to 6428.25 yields 0.030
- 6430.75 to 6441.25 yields 0.070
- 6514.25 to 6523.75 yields 0.008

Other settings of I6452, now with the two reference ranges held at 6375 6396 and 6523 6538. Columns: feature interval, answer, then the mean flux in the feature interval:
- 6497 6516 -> 0.2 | 8.03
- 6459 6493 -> -0.6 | 8.19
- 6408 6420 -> -0.1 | 7.96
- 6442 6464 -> 0.0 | 7.98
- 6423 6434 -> -0.3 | 8.13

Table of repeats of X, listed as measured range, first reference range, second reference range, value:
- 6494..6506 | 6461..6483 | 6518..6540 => 0.38 AA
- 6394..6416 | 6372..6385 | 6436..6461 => -0.26 AA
